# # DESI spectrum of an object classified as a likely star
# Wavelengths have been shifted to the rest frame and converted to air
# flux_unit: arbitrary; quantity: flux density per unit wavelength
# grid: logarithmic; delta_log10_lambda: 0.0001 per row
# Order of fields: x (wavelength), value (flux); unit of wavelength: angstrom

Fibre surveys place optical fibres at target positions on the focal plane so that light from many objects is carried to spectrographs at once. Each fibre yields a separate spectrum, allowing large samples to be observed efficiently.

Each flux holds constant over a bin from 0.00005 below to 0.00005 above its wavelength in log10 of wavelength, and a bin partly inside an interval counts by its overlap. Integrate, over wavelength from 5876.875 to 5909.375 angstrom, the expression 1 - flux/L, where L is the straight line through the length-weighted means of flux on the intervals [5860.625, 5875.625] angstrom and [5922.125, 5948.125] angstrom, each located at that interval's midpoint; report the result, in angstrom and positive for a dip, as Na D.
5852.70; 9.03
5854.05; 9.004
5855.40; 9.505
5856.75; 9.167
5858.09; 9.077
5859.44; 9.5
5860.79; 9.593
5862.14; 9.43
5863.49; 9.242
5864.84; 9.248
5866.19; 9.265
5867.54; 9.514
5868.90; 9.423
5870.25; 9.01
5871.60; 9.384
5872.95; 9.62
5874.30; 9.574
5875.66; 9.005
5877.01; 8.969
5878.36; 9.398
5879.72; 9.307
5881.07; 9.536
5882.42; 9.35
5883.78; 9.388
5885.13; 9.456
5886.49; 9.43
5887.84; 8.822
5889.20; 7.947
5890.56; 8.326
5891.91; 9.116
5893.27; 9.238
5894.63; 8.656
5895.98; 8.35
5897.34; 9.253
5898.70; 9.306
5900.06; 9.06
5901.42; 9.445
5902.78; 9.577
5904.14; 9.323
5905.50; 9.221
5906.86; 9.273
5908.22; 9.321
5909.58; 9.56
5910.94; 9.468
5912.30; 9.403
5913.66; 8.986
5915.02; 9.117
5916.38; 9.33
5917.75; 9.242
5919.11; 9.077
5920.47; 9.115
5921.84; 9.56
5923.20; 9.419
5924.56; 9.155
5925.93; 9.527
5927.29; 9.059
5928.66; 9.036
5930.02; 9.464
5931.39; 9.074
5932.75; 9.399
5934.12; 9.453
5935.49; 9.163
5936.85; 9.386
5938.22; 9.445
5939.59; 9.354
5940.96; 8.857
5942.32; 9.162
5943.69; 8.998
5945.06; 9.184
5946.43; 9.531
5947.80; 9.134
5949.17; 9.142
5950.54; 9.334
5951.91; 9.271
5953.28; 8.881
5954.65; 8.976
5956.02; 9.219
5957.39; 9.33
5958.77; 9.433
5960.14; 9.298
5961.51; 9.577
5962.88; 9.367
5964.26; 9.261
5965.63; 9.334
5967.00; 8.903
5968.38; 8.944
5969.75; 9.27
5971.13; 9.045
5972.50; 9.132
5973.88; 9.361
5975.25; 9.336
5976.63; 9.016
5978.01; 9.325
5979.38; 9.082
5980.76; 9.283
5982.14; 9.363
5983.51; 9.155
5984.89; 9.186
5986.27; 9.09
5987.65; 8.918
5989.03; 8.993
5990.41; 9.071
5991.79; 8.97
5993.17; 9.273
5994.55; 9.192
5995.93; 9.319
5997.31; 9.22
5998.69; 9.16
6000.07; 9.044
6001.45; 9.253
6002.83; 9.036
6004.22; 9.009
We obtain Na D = 0.66 angstrom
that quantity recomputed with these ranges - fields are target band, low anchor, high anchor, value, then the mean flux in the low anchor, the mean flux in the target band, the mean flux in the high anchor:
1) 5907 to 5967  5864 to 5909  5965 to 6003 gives -0.6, 9.18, 9.26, 9.15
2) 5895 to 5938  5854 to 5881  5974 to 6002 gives 0.0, 9.32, 9.26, 9.17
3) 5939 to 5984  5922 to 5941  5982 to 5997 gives 0.0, 9.29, 9.21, 9.13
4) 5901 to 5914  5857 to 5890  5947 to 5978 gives -0.2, 9.27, 9.37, 9.21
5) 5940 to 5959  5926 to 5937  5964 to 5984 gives 0.1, 9.27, 9.17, 9.19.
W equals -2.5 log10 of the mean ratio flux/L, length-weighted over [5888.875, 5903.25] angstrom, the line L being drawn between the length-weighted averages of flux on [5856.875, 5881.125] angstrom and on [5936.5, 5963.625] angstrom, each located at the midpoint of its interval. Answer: 0.04 mag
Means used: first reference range 9.33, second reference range 9.24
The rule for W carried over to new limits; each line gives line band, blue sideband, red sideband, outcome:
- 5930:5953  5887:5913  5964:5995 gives -0.01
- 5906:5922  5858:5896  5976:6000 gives -0.01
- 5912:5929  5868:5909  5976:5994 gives -0.01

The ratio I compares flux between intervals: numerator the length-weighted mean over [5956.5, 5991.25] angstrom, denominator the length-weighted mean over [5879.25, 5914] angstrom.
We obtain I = 1.00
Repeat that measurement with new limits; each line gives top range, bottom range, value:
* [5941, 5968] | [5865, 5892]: 1.00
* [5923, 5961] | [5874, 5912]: 1.01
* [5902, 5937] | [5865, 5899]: 1.02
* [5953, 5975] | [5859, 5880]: 0.99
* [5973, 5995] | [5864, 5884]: 0.98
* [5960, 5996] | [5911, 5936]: 0.99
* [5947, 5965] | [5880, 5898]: 1.03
